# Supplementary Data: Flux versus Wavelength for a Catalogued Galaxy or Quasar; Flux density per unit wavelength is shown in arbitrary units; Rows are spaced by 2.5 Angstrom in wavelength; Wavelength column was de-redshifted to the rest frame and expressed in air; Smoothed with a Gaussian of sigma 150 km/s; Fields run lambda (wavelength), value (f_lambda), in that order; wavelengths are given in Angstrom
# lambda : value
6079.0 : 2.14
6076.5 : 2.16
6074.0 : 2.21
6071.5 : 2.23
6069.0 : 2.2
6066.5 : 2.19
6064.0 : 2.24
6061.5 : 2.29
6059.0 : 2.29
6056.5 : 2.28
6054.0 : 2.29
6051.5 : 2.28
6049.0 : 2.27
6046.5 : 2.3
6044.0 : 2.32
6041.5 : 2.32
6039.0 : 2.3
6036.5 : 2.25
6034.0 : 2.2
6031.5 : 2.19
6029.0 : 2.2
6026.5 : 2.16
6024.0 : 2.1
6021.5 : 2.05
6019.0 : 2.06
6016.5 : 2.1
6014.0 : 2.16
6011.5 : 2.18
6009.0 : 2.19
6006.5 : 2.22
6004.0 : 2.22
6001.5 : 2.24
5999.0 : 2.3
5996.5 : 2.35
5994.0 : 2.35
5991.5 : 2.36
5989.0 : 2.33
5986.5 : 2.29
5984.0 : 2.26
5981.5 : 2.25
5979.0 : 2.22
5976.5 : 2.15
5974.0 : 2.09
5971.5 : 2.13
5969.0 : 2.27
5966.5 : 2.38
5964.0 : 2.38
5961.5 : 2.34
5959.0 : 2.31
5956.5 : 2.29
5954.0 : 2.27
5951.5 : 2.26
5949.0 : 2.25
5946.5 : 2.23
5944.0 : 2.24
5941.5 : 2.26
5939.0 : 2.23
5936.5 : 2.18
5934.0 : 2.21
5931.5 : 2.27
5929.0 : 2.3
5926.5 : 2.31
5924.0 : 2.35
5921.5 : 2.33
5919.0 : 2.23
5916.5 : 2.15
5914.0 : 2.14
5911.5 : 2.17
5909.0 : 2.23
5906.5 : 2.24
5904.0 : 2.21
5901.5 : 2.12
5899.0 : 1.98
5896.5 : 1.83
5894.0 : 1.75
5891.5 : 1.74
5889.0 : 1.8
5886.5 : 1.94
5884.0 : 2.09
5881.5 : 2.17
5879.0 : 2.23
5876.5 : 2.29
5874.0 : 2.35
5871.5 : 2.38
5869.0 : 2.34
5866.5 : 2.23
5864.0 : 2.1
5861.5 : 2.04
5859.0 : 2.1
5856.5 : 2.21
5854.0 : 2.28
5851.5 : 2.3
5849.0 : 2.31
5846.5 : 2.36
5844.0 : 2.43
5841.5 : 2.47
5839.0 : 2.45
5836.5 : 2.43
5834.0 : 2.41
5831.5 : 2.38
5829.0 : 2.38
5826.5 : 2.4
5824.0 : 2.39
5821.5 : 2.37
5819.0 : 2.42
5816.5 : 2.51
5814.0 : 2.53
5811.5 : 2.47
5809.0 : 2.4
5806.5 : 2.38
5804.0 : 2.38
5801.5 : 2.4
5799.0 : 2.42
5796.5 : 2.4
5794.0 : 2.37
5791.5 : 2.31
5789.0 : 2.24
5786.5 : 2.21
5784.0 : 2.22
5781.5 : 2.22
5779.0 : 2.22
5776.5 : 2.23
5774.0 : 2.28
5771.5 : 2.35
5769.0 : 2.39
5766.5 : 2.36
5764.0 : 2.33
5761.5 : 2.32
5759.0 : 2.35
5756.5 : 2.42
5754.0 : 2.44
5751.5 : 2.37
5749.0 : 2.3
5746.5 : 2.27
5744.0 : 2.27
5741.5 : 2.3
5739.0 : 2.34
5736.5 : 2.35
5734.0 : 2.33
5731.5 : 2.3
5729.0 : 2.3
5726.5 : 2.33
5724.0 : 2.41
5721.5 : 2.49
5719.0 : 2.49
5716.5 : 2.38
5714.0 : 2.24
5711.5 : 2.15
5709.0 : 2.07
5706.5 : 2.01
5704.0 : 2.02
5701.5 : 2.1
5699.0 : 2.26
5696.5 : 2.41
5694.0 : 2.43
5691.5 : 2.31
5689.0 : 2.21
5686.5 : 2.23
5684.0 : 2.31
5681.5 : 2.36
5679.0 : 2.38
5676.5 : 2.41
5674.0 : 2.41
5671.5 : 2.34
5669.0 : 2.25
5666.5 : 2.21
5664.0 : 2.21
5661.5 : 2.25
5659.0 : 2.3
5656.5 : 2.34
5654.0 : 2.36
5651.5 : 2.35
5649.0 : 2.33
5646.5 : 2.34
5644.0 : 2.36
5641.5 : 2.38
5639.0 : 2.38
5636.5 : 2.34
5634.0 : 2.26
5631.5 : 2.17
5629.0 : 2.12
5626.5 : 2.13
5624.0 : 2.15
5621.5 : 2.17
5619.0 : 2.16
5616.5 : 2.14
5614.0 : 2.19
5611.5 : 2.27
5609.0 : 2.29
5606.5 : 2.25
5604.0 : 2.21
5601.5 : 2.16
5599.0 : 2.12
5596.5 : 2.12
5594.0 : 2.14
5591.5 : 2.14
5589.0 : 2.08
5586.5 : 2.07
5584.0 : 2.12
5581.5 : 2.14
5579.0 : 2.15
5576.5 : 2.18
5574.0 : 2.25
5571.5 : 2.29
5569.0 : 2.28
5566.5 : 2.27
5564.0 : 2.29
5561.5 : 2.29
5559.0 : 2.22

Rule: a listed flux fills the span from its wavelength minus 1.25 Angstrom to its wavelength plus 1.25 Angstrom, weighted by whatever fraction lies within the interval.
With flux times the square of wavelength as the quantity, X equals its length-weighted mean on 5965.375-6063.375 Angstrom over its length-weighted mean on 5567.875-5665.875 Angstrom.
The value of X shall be 1.15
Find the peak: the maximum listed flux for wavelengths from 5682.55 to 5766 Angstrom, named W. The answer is 2.49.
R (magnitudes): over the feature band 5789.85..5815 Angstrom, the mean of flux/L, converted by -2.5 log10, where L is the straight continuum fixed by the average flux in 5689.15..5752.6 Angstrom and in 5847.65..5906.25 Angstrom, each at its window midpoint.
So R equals -0.095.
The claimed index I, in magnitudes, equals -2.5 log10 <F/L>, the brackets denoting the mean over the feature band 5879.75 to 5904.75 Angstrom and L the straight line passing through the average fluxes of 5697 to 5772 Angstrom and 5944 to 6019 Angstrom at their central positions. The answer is 0.16 mag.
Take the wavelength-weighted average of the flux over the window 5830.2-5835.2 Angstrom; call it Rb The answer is 2.39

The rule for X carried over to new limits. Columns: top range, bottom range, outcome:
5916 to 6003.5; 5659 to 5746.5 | 1.08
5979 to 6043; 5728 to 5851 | 1.02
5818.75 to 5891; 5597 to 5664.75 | 1.09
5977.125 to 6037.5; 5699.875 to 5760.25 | 1.06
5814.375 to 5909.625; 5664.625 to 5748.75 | 1.03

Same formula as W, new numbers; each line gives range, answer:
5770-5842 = 2.53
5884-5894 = 2.09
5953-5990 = 2.38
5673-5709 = 2.43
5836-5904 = 2.47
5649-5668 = 2.36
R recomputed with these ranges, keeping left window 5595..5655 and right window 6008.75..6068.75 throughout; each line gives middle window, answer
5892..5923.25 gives 0.06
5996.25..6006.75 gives -0.02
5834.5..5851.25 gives -0.08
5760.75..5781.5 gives -0.04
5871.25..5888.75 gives 0.03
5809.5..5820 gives -0.12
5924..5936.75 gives -0.02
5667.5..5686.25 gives -0.05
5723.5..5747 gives -0.04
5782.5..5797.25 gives -0.03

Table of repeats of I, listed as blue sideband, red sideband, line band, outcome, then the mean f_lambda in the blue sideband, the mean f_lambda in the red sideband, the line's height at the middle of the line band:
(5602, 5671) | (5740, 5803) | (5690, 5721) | 0.021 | 2.26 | 2.32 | 2.29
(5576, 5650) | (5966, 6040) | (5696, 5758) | -0.042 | 2.2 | 2.22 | 2.21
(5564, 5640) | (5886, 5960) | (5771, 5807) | -0.064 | 2.19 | 2.16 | 2.17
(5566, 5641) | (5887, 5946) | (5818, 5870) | -0.083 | 2.19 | 2.14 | 2.15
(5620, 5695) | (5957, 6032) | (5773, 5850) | -0.049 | 2.29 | 2.23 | 2.26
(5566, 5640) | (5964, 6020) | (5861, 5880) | -0.015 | 2.19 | 2.24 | 2.22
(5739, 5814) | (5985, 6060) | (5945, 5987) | 0.002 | 2.34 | 2.24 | 2.26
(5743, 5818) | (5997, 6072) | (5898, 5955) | 0.024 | 2.35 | 2.22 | 2.27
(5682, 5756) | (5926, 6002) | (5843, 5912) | 0.062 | 2.29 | 2.27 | 2.28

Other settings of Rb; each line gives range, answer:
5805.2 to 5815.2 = 2.44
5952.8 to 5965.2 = 2.32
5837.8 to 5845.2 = 2.45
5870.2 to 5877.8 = 2.34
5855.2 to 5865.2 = 2.11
